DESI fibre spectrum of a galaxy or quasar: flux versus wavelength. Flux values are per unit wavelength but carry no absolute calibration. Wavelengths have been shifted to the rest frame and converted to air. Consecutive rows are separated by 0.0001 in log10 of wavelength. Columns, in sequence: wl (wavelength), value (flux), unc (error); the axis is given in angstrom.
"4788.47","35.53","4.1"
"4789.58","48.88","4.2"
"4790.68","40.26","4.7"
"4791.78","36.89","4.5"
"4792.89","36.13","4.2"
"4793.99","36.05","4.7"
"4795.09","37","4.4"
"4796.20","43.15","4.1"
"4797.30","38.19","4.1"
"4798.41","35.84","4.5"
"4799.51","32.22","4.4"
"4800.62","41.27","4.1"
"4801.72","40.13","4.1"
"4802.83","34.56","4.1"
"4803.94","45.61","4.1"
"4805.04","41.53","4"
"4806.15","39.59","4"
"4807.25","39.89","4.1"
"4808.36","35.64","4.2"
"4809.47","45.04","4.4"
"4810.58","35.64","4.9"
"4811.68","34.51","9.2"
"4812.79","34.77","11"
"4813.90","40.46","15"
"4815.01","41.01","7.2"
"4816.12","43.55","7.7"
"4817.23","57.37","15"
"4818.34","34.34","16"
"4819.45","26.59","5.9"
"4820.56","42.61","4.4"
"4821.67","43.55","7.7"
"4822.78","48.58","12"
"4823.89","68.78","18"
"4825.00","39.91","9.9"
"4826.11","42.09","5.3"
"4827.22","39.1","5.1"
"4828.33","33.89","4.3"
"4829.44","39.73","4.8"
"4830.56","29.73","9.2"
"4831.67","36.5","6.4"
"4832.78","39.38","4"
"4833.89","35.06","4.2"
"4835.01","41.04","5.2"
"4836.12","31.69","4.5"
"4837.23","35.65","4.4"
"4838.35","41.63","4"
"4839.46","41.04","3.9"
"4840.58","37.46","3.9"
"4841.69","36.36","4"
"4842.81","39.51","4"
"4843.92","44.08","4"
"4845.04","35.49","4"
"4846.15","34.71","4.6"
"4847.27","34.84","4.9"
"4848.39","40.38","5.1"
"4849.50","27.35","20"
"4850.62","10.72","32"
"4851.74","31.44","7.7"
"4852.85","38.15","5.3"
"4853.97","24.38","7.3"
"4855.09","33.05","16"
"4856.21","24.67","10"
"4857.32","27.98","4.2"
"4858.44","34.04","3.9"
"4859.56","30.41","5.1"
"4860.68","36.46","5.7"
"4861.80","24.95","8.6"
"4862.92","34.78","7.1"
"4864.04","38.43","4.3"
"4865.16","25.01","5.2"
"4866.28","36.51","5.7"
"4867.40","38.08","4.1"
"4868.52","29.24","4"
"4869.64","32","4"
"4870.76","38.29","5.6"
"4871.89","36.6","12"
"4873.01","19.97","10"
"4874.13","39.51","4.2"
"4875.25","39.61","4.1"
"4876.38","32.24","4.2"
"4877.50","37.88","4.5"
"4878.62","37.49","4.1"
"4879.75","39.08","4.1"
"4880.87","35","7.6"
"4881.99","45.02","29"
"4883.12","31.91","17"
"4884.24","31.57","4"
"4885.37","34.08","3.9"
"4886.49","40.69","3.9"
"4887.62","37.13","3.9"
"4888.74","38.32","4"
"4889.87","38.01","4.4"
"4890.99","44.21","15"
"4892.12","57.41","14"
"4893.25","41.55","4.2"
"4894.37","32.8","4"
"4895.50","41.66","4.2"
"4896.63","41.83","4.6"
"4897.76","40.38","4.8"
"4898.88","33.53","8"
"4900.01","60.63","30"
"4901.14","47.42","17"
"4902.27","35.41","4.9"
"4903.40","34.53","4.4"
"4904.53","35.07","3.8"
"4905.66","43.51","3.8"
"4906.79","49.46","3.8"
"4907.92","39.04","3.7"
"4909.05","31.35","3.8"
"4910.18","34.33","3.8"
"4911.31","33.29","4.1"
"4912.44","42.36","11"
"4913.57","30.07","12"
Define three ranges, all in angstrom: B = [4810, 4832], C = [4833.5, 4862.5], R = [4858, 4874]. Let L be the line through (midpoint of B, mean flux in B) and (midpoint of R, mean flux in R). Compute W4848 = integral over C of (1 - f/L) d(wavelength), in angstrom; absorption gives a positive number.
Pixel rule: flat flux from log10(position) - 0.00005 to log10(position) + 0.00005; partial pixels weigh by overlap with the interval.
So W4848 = 1.9 angstrom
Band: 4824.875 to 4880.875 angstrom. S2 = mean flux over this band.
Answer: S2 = 34.5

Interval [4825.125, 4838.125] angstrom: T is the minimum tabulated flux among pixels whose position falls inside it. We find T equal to 29.73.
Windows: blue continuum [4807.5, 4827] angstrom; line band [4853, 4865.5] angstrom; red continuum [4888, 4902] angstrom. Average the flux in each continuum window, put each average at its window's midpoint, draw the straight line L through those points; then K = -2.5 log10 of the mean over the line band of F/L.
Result 0.35 mag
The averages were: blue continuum 41.9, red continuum 42.9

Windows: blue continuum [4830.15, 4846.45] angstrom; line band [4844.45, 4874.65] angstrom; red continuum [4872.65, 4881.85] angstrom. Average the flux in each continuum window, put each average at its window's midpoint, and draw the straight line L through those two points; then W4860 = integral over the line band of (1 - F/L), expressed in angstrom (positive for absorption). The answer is 4.0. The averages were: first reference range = 37.4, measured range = 31.8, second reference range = 35.9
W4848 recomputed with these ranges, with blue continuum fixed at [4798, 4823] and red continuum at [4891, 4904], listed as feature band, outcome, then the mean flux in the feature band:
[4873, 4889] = 2.09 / 36.5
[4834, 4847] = 0.88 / 37.9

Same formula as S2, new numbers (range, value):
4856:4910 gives 37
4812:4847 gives 39.8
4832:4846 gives 38.1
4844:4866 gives 31.3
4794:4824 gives 40.3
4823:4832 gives 41.6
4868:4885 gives 35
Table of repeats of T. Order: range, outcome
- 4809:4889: 10.72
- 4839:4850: 27.35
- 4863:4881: 19.97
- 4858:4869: 24.95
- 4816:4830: 26.59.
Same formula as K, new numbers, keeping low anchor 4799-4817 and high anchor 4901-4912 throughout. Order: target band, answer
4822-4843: -0.02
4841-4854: 0.16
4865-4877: 0.15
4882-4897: -0.03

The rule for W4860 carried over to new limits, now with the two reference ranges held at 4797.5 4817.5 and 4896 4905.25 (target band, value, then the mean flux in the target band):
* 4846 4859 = 3.3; 30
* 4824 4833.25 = 0.2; 39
